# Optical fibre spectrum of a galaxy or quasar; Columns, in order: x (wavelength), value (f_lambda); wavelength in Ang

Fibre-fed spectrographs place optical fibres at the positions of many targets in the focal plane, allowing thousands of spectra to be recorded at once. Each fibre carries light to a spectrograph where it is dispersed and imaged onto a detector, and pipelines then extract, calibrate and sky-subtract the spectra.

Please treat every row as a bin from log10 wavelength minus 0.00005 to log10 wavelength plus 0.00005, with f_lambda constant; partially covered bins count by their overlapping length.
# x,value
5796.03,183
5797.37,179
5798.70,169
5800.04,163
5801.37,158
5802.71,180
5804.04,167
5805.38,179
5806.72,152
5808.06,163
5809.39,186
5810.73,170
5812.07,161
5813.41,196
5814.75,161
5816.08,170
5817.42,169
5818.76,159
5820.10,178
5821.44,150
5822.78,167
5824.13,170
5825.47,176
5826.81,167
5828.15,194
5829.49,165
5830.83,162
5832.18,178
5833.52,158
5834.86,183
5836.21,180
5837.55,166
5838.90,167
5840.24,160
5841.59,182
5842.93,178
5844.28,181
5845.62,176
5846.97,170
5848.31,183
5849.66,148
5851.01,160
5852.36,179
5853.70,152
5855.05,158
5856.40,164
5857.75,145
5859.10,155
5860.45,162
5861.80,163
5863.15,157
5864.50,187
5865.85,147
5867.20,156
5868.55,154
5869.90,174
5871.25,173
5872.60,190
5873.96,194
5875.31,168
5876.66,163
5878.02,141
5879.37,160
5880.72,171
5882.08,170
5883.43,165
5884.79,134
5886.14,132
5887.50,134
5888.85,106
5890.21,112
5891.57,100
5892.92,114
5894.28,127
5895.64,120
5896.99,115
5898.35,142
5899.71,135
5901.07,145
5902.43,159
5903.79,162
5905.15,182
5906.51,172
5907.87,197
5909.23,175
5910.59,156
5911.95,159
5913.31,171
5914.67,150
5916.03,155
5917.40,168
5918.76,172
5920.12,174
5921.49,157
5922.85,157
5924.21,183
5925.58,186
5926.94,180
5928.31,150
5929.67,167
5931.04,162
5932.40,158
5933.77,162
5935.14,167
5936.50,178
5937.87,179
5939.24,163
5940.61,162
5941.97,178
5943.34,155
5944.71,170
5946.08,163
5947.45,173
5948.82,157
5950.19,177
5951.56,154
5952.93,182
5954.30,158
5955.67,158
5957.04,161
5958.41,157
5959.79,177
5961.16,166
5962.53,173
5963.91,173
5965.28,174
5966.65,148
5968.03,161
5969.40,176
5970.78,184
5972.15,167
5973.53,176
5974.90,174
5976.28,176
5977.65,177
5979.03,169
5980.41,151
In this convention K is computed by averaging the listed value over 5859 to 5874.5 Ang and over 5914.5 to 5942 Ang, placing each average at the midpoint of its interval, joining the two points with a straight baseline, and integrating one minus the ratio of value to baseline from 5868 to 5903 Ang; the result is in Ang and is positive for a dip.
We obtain 4.5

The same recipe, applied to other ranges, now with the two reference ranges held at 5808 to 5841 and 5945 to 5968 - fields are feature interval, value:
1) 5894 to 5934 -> 1.6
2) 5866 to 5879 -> 0.1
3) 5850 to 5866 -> 0.8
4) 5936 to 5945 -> -0.2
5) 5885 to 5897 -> 3.5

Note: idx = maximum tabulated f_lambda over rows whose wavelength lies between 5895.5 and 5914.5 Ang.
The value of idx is 197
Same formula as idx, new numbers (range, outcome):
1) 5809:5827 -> 196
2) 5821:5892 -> 194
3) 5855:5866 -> 187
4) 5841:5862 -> 183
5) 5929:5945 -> 179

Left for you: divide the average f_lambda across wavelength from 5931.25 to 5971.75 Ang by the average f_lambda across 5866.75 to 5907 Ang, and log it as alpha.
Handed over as 1.12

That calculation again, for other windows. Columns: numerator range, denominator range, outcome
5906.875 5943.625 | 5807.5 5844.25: 0.98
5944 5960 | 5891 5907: 1.19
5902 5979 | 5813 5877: 1.00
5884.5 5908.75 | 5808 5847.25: 0.81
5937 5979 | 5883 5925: 1.13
